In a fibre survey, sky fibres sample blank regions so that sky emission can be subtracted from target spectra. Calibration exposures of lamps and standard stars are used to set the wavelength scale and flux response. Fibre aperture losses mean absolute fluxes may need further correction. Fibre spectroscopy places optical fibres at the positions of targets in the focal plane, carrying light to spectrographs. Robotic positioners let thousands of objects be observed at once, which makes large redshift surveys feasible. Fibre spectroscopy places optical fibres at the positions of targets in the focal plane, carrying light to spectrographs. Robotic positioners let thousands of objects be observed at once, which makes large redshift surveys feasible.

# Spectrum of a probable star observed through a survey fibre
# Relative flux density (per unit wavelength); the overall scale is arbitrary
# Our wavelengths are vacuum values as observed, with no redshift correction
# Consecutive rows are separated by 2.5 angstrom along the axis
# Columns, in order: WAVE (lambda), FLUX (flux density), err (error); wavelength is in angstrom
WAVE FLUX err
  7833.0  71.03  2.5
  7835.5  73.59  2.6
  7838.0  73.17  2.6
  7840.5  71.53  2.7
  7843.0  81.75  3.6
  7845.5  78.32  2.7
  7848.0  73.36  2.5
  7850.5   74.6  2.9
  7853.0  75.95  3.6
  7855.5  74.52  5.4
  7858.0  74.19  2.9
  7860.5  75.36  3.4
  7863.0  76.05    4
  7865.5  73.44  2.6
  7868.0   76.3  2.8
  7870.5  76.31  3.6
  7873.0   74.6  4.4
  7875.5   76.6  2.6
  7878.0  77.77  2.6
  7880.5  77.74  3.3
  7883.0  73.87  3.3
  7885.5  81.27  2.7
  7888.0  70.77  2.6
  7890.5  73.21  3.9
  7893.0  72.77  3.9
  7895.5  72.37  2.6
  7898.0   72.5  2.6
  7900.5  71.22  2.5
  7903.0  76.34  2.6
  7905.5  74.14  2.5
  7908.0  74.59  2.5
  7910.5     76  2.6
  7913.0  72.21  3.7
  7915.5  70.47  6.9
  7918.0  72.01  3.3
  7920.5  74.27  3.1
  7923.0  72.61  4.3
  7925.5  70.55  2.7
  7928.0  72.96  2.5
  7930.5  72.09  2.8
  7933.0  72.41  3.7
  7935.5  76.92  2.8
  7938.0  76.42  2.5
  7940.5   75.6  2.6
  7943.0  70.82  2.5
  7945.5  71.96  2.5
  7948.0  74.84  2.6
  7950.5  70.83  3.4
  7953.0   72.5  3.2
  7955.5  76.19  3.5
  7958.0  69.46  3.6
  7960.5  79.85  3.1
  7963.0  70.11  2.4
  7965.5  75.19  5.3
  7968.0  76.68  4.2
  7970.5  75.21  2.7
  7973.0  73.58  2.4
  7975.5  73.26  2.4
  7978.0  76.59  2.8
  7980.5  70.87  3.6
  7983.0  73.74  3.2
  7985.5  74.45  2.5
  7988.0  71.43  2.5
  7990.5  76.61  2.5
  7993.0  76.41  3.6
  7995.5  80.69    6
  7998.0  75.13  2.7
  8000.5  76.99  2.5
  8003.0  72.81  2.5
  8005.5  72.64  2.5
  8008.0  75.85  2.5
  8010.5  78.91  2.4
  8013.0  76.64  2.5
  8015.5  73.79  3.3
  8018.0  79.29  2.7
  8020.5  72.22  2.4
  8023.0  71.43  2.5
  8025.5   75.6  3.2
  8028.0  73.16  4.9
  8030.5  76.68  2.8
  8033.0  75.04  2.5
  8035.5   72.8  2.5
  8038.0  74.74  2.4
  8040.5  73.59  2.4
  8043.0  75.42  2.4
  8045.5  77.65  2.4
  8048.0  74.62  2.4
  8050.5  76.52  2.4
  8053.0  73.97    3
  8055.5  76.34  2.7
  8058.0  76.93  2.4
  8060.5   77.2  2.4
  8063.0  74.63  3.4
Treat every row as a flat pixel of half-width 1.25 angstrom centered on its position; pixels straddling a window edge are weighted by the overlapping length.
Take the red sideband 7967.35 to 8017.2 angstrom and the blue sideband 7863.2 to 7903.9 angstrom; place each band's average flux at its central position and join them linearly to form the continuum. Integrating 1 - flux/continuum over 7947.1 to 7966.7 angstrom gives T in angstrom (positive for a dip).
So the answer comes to 0.4 angstrom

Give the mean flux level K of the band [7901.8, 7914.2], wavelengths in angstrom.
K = 74.7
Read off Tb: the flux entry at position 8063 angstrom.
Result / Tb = 74.63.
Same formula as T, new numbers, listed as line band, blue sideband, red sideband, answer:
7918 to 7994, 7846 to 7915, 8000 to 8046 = 1.1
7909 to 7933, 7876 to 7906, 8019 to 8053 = 0.6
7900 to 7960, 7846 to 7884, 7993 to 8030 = 1.7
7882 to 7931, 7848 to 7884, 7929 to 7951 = 0.7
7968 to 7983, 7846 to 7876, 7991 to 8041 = 0.2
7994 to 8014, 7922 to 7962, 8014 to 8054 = -0.5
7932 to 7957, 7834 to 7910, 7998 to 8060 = 0.4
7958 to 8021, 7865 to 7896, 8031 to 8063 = 0.2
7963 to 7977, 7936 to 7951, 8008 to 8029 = 0.0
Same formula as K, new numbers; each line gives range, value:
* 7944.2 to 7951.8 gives 72.5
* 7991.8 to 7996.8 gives 78.5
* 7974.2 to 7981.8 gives 73.6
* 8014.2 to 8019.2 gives 76.5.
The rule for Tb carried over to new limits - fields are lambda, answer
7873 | 74.6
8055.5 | 76.34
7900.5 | 71.22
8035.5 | 72.8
